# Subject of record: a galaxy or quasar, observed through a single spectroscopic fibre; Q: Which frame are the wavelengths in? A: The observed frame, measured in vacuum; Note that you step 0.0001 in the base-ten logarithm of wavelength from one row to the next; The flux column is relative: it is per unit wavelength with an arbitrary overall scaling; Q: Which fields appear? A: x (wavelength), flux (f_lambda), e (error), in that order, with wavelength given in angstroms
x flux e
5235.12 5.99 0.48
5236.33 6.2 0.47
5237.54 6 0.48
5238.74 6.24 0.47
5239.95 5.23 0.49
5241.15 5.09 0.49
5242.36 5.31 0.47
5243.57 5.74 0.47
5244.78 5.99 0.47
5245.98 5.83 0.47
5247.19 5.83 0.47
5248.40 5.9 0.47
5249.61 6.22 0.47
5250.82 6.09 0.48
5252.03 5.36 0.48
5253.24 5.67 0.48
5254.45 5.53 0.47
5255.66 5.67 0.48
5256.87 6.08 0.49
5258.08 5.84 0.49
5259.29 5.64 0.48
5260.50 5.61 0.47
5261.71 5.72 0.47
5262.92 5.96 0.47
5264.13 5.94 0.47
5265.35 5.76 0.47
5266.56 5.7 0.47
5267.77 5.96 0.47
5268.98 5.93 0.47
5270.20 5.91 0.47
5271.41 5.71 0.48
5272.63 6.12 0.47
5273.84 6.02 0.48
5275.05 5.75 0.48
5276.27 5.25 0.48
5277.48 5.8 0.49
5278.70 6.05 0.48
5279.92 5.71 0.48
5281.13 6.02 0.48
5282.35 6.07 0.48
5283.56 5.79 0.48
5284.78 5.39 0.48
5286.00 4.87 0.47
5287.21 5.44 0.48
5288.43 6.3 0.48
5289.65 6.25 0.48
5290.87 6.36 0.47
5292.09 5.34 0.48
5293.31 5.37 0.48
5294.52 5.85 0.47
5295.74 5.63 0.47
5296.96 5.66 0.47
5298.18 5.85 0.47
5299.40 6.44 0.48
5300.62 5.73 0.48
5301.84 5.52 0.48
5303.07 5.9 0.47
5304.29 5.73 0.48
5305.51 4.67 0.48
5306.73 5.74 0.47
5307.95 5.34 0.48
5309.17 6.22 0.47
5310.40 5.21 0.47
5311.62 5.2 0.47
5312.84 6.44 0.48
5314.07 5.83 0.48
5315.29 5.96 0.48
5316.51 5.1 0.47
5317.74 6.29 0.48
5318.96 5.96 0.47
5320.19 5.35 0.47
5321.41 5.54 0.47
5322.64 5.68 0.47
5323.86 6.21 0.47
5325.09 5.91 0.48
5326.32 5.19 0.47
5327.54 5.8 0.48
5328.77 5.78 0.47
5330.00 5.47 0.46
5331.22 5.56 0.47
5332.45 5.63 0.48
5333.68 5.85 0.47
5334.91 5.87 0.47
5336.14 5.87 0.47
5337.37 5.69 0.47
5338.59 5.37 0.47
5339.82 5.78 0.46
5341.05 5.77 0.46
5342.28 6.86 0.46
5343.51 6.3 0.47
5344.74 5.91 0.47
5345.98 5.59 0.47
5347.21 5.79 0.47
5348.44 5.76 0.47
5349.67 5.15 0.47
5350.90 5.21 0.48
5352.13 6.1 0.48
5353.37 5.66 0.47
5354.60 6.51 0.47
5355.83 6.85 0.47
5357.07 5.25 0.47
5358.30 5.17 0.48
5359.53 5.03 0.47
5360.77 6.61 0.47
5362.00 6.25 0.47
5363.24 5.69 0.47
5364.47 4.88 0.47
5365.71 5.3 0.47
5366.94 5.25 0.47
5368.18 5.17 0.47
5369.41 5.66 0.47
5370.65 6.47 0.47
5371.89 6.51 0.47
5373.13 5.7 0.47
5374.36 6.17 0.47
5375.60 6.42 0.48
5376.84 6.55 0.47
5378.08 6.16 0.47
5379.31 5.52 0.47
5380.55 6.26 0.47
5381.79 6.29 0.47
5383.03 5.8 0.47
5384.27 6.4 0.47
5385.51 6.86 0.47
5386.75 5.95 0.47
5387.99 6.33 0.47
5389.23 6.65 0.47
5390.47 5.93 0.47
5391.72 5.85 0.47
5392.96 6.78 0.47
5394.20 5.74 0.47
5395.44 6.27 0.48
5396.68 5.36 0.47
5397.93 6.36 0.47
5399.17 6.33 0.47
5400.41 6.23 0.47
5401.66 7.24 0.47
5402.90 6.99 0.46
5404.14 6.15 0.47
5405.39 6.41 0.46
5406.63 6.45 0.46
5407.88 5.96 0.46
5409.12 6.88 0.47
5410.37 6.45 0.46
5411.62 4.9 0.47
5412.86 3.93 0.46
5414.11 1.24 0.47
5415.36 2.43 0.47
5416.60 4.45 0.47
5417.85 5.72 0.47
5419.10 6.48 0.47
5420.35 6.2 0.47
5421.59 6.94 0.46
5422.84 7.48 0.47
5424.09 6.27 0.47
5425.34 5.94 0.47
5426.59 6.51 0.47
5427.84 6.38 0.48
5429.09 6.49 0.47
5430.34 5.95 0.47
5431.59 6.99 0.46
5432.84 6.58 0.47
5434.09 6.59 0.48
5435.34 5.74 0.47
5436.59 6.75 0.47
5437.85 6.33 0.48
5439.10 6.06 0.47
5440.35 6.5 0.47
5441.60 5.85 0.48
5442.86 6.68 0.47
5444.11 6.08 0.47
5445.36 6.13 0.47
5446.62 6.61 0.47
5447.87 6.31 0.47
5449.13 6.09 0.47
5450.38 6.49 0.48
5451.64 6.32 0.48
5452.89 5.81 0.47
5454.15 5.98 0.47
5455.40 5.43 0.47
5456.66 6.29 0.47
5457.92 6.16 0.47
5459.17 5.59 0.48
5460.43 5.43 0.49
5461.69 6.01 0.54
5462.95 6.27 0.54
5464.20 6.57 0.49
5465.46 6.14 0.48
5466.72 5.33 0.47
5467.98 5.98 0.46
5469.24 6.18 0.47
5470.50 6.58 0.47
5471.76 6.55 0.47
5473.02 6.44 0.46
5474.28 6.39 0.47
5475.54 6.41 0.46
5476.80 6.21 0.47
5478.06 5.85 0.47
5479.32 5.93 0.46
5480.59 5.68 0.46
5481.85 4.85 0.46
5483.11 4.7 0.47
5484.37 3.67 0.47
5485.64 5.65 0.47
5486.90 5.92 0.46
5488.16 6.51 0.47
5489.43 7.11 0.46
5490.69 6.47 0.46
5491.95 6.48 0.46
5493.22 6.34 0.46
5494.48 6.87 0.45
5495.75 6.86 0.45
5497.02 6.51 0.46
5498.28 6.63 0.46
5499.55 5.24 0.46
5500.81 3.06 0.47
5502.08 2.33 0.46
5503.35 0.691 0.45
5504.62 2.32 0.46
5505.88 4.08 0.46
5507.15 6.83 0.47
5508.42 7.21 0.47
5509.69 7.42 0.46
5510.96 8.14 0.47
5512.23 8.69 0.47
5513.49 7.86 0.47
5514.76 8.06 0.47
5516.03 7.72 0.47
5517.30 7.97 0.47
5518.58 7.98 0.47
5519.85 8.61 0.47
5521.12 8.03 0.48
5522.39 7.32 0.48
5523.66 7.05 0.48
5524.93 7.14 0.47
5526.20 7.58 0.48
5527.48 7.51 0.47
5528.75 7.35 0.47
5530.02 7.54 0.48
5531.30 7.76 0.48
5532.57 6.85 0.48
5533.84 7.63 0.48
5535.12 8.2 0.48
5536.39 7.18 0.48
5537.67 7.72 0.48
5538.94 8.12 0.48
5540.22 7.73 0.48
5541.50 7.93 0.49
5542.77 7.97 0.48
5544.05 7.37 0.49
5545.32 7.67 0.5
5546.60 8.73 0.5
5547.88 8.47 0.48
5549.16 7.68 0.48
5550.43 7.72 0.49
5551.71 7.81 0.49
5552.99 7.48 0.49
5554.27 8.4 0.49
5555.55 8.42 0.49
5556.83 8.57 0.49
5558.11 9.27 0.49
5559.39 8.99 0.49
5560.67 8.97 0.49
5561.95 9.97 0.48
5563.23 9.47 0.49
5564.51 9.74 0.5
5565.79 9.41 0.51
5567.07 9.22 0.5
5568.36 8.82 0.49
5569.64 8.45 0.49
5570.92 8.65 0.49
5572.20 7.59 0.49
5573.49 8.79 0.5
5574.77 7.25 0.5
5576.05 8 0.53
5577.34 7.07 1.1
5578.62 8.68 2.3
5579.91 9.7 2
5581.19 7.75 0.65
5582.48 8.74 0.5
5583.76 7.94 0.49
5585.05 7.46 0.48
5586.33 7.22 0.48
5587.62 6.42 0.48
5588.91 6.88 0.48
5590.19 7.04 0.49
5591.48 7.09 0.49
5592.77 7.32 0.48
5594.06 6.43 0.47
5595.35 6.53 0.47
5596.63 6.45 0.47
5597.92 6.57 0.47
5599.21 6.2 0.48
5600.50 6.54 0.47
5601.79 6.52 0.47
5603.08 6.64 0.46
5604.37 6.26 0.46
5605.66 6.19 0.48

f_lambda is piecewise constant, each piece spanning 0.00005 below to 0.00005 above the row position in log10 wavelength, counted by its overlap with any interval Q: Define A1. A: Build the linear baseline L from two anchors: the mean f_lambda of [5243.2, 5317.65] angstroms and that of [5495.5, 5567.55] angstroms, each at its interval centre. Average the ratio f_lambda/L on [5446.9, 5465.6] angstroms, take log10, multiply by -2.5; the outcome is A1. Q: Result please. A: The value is 0.15 mag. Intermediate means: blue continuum 5.77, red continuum 7.45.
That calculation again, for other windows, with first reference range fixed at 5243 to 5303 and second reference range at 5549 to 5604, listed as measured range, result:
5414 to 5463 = 0.15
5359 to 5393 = 0.09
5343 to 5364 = 0.10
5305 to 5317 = 0.09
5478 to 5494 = 0.25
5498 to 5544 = 0.10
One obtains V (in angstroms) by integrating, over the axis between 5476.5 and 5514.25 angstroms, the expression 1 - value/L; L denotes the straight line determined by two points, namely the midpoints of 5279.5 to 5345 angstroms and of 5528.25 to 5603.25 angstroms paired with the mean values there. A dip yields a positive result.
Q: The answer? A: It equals 8.0 angstroms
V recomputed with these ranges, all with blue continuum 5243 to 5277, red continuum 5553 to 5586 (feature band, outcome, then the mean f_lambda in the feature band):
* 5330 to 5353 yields 2.7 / 5.77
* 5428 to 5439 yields 1.4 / 6.41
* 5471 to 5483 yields 2.7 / 5.98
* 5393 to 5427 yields 6.2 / 5.84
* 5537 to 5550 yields 0.6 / 7.93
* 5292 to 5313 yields 1.8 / 5.65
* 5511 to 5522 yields 0.0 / 8.1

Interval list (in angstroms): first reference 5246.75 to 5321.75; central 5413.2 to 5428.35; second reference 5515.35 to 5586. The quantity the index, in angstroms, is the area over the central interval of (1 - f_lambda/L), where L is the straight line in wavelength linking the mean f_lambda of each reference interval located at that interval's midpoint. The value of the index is 3.28 angstroms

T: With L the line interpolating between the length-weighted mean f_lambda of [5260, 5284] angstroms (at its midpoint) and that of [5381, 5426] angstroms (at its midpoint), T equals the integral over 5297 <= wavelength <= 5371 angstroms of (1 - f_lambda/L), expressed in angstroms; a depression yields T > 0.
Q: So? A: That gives 2.0 angstroms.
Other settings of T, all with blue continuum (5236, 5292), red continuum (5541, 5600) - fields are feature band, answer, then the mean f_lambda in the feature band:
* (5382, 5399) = 1.3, 6.18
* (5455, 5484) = 5.3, 5.94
